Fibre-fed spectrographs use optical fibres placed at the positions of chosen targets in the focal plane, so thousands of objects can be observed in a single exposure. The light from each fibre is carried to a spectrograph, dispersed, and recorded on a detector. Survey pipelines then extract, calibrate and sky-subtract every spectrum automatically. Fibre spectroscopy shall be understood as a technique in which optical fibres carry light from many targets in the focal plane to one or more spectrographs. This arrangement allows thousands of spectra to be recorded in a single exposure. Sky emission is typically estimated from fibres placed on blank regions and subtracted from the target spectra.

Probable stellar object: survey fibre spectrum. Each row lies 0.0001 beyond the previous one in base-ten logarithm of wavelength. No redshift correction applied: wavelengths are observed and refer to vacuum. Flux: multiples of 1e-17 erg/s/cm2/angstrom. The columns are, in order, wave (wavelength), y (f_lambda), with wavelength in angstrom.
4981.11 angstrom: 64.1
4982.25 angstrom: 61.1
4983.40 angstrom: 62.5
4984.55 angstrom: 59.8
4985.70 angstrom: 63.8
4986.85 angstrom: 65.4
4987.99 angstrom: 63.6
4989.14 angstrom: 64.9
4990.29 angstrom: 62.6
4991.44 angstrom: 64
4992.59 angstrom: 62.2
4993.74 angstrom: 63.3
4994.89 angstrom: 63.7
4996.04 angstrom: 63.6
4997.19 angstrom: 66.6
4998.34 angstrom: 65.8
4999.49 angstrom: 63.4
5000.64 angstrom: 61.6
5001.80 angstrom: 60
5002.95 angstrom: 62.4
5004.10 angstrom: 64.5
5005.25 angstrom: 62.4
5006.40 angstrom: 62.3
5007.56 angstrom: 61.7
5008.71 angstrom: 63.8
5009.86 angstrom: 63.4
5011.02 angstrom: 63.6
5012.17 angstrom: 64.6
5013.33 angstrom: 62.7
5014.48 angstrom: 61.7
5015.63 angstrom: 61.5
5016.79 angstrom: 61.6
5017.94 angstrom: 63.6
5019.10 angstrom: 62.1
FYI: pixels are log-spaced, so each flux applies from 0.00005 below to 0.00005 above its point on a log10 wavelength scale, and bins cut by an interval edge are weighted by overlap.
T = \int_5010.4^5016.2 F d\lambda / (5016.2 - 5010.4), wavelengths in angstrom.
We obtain 62.8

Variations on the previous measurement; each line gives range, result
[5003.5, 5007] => 63.1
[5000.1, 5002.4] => 60.6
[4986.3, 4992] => 64.2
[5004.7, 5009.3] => 62.6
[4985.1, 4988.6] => 64.3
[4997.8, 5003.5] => 62.6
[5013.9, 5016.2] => 61.9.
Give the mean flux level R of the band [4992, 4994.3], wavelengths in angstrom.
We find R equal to 62.7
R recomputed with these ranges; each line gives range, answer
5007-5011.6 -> 63.2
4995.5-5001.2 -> 64.3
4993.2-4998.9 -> 64.6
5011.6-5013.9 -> 63.5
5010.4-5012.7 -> 64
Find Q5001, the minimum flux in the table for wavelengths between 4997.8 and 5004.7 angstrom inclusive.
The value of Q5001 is 60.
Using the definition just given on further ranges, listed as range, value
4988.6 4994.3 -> 62.2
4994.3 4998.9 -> 63.6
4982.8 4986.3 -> 59.8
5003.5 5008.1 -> 61.7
